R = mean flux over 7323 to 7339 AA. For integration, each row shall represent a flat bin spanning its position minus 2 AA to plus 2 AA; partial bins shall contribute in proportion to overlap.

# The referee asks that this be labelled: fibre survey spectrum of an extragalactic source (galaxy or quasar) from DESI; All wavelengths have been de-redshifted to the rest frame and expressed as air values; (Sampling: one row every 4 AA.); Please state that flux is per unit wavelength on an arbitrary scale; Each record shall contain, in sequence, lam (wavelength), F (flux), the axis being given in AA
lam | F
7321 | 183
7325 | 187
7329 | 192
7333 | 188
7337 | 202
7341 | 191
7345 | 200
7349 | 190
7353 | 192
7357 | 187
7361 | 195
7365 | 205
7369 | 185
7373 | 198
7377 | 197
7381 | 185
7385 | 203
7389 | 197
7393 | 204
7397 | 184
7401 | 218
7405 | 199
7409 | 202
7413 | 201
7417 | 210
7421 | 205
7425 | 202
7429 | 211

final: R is 192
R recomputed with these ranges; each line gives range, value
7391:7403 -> 202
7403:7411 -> 200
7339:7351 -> 194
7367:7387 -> 194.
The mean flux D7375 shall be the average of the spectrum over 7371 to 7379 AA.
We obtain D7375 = 198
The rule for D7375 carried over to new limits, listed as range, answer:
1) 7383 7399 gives 197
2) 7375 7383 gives 191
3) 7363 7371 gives 195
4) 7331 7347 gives 195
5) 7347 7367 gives 194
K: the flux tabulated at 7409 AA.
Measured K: 202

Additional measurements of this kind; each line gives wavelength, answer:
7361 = 195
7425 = 202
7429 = 211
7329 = 192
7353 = 192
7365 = 205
